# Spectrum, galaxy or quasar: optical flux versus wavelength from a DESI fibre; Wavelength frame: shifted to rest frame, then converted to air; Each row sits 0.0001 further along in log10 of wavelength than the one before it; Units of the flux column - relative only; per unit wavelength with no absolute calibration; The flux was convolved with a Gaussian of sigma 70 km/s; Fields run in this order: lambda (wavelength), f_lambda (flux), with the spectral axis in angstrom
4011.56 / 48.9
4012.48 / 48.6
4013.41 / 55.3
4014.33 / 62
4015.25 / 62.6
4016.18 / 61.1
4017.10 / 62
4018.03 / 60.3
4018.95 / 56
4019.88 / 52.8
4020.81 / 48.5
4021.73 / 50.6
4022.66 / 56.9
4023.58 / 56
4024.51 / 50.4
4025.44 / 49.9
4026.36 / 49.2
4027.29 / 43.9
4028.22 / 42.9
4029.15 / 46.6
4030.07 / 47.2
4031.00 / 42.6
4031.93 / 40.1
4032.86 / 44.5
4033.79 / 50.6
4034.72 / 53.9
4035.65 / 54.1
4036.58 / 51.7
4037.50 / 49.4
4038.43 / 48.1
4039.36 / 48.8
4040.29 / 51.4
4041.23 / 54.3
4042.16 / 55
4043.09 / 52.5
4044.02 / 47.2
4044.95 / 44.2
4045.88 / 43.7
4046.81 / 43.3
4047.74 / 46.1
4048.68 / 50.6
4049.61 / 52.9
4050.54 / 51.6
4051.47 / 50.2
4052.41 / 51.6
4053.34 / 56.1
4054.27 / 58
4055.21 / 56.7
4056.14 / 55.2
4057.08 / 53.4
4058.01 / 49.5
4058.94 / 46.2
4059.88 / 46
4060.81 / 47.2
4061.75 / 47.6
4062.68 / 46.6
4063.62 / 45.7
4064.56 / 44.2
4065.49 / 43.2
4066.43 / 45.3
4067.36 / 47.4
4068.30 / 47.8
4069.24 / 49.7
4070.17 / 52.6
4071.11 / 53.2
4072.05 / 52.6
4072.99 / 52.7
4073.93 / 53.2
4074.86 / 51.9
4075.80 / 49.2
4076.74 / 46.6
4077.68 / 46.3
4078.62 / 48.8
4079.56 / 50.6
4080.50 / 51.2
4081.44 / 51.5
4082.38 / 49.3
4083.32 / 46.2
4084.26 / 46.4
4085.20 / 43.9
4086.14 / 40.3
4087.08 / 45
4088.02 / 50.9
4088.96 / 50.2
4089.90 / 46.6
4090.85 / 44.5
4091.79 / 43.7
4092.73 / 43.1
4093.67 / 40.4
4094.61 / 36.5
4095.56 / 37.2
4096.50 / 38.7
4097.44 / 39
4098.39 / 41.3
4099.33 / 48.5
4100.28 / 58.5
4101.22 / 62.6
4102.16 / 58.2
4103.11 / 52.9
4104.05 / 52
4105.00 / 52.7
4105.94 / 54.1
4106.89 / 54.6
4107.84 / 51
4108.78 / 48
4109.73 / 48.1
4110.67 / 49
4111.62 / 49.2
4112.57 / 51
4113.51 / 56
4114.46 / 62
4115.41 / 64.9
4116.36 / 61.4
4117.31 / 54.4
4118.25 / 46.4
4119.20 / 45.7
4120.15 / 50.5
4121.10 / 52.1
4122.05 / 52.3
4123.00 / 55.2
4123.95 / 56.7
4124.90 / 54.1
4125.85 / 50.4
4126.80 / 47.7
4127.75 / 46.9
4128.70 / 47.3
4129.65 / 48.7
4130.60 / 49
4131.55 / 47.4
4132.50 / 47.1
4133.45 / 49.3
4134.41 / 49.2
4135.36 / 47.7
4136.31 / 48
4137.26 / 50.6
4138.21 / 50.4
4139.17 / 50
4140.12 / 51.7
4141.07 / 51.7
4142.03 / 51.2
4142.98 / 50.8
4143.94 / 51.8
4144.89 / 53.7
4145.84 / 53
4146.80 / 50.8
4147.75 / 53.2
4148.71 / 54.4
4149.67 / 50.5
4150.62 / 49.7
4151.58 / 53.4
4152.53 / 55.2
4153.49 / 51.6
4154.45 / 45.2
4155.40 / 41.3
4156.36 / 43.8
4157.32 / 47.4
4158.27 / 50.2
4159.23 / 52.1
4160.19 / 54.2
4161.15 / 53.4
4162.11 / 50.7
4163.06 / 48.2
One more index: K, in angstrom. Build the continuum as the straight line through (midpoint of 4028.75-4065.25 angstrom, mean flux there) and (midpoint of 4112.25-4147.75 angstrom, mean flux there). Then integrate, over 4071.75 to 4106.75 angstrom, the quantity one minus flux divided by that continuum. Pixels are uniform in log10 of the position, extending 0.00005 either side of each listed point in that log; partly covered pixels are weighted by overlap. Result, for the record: 1.7 angstrom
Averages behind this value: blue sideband 49.3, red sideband 51.6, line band 48.1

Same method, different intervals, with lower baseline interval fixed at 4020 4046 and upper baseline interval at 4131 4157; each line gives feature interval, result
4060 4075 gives 0.24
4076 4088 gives 0.54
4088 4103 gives 1.03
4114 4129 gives -0.95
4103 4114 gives -0.38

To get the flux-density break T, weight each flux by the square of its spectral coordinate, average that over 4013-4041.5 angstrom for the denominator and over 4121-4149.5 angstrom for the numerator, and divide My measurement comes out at 1.0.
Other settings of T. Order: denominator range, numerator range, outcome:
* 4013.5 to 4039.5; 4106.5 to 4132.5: 1.05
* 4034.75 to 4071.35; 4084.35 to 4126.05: 1.03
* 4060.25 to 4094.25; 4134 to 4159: 1.09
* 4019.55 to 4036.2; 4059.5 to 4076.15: 1.02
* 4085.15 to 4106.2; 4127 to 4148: 1.08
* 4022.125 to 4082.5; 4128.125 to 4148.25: 1.06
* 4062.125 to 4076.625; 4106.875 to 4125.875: 1.11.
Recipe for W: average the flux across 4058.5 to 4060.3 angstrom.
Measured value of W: 46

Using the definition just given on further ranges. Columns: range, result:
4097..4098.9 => 40.3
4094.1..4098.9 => 38.6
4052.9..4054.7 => 57.2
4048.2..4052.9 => 51.4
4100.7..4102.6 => 60.7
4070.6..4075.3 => 52.7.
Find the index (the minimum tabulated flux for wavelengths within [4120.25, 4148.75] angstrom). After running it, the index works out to 46.9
